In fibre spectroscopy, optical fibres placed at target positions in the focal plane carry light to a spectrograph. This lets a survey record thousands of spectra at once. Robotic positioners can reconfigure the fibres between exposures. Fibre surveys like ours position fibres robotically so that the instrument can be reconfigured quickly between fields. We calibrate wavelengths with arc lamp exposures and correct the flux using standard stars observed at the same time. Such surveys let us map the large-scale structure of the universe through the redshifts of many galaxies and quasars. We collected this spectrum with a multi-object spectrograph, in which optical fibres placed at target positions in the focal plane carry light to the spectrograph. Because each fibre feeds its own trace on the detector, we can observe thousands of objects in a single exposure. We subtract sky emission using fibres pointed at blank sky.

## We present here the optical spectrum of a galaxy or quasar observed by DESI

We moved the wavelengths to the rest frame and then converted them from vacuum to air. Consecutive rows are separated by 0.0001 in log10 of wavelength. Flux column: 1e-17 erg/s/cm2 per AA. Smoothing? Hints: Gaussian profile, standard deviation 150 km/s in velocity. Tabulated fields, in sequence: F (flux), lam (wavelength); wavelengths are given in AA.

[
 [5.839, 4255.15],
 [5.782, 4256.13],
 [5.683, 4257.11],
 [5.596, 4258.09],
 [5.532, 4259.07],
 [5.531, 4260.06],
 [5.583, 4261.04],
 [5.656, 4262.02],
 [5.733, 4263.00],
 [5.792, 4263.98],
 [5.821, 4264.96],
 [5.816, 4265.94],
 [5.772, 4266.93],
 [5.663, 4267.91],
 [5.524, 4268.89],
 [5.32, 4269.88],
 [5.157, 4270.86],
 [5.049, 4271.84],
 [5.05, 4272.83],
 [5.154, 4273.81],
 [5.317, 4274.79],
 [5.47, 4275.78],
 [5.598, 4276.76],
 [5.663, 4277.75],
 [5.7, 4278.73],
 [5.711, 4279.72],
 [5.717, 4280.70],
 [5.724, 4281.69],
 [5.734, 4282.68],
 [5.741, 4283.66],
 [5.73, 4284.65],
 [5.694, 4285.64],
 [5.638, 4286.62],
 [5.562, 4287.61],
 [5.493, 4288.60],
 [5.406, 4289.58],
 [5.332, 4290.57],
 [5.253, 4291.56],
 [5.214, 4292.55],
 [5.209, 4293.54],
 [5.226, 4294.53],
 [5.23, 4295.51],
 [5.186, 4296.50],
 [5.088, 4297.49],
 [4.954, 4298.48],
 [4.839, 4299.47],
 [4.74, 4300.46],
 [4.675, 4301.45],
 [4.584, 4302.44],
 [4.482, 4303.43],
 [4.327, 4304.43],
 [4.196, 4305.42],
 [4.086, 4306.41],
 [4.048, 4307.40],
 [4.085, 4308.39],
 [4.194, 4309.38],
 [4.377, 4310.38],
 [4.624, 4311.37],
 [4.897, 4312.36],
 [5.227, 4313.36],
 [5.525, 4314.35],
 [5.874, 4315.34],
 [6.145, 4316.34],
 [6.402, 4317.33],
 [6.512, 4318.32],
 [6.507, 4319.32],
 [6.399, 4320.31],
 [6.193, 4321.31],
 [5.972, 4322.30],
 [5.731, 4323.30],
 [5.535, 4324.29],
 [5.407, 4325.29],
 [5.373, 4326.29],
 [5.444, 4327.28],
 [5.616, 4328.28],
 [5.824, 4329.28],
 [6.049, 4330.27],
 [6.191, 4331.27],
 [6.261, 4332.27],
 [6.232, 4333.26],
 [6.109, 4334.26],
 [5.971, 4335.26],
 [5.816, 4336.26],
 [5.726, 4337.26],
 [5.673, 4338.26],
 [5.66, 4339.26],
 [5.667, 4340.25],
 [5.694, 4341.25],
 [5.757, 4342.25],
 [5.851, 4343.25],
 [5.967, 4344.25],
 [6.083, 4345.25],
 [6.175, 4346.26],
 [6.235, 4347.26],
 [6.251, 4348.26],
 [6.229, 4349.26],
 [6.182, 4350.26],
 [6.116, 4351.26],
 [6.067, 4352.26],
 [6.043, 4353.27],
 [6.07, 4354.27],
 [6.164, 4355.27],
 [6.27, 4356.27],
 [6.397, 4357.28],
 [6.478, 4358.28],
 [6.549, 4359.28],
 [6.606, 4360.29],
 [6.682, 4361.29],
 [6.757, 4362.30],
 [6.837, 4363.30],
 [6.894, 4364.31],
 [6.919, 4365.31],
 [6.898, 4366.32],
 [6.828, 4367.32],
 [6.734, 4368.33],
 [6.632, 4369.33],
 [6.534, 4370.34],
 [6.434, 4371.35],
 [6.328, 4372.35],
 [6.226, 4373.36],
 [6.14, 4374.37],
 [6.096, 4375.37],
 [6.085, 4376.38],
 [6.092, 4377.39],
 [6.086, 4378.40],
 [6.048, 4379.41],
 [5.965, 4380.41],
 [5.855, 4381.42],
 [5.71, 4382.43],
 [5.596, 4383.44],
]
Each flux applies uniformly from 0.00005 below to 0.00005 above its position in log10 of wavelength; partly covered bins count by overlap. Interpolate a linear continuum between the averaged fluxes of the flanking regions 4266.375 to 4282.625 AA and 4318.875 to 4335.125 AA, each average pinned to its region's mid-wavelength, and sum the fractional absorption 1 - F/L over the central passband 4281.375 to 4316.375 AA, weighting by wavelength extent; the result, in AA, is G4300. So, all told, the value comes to 3.9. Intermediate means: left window 5.48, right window 5.93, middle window 5.05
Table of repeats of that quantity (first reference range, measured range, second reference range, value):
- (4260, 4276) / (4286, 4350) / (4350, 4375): 5.8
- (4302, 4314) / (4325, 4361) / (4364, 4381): -3.4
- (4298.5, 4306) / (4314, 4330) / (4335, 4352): -2.1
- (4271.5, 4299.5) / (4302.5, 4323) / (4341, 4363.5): 2.0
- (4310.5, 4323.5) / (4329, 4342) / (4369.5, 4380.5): 0.1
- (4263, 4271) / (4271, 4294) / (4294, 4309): -1.3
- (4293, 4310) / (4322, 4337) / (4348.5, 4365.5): -0.8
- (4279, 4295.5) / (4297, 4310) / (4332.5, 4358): 2.7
